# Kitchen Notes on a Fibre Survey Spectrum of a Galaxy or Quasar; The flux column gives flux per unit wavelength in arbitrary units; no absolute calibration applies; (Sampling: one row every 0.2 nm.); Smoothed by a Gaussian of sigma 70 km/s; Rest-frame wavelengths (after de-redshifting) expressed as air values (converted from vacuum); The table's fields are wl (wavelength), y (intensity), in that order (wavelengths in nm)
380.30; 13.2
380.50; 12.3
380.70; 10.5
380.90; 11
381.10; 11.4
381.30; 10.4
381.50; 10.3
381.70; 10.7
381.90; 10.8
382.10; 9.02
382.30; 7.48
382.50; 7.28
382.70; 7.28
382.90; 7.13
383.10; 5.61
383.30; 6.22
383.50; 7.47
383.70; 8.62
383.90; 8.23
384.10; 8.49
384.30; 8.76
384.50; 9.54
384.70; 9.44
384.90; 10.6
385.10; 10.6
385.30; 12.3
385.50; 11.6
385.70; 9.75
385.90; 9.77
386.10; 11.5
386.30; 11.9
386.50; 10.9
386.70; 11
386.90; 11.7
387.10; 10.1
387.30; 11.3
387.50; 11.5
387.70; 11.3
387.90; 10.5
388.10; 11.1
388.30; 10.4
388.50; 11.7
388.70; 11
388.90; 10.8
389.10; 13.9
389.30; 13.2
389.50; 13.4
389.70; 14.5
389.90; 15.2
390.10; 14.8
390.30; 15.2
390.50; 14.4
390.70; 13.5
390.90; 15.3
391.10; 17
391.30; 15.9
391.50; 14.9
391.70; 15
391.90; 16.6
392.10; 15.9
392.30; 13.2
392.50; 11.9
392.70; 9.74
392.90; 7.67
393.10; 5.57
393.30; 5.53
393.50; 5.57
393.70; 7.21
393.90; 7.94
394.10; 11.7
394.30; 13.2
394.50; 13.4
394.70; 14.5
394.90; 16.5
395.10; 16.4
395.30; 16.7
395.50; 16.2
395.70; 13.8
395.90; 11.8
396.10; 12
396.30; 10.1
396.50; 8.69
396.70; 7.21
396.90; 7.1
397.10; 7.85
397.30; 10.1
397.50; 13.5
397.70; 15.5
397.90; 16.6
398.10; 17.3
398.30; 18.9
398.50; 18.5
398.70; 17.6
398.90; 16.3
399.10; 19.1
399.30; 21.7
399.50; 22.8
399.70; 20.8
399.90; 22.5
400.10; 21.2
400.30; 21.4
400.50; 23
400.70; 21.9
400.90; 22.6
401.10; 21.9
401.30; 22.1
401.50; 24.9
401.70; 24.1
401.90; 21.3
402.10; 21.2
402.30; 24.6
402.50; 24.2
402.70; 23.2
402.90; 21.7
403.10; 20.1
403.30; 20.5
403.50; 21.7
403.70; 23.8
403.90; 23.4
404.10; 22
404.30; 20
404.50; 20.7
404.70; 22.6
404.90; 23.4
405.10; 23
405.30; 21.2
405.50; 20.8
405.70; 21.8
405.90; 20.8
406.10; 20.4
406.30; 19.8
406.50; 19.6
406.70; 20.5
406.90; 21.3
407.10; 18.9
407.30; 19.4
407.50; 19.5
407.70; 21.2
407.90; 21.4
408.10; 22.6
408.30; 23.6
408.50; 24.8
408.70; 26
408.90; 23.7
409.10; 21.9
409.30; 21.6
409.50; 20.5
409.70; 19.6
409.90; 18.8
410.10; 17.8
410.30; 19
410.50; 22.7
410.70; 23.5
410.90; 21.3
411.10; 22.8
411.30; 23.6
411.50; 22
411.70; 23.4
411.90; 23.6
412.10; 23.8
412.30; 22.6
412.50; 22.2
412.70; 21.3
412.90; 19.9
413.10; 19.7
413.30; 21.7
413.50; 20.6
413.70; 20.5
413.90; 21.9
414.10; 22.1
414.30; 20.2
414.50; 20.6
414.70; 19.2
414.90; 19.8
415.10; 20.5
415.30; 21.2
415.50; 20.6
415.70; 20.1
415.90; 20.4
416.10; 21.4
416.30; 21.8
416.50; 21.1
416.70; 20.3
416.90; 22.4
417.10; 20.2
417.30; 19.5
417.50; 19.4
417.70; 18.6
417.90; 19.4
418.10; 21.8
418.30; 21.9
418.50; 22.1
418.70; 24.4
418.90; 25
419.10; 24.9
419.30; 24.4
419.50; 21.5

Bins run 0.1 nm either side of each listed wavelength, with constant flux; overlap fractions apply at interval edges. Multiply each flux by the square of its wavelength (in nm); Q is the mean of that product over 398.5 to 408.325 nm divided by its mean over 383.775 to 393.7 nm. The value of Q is 1.98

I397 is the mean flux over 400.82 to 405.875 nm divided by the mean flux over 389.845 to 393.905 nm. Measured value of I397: 1.80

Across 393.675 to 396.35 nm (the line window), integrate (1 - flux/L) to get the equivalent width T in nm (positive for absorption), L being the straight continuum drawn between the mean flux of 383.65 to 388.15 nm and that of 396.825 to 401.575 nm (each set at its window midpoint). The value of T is 0.48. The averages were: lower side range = 10.5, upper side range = 18.6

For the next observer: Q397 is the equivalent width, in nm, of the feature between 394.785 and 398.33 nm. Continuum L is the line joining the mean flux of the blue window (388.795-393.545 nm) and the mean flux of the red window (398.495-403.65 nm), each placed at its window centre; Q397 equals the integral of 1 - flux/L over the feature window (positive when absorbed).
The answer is 0.92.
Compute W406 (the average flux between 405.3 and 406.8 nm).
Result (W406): 20.6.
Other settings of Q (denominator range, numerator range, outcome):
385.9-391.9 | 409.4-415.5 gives 1.85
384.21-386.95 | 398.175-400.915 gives 2.07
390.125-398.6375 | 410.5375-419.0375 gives 1.85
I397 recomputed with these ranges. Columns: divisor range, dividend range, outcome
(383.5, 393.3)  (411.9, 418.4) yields 1.77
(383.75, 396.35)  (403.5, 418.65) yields 1.78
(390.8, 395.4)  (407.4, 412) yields 1.76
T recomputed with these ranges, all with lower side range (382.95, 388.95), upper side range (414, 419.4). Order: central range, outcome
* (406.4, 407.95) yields -0.209 nm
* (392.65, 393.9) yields 0.577 nm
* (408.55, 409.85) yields -0.259 nm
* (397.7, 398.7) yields -0.209 nm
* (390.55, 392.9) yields -0.388 nm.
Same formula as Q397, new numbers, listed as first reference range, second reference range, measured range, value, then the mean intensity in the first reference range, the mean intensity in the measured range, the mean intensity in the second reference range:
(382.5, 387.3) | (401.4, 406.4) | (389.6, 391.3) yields -0.243 nm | 9.49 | 15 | 22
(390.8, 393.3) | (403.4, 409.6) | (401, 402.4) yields -0.306 nm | 12.9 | 22.9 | 21.7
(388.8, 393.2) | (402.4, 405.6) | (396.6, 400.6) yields 0.370 nm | 13.5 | 16.9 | 22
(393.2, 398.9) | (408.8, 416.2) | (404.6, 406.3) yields -0.398 nm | 12.6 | 21.6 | 21.2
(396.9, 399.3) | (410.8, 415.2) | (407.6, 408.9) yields -0.246 nm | 15.5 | 23.3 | 21.5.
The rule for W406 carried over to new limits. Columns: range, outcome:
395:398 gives 12.2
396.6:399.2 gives 14.3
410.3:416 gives 21.4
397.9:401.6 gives 20.7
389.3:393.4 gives 13.3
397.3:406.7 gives 20.9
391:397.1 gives 11.9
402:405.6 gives 22.1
